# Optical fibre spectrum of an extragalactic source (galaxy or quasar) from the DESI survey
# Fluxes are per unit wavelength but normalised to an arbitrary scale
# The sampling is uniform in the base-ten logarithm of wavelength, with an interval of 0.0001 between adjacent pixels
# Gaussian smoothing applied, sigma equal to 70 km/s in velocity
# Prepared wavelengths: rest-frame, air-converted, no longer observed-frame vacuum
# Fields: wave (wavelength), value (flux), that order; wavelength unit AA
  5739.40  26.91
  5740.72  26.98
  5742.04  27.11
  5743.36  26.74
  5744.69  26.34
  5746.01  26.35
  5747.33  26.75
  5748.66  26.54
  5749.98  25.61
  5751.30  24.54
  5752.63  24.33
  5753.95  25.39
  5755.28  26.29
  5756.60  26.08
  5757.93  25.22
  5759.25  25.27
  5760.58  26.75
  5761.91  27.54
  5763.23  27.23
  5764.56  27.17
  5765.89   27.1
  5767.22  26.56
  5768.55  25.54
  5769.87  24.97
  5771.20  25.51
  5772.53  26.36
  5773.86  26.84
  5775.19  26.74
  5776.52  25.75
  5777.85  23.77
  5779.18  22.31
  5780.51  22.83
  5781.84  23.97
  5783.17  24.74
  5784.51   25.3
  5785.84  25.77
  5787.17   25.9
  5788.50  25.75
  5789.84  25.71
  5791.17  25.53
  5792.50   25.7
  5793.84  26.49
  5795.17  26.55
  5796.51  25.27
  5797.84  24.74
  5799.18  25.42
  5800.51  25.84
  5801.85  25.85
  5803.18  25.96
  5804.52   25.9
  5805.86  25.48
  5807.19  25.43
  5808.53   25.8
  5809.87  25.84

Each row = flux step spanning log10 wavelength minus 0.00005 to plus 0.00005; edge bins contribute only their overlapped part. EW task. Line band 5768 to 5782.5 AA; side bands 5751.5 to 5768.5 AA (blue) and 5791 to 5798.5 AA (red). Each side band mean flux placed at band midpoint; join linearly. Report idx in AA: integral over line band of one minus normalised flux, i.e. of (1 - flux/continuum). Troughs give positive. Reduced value 0.6 AA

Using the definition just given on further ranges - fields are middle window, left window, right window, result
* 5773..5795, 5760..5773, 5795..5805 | 0.68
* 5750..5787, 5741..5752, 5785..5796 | 0.75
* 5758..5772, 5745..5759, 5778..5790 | -0.58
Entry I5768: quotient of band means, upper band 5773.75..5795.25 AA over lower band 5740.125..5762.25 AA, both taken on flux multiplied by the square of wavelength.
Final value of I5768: 0.98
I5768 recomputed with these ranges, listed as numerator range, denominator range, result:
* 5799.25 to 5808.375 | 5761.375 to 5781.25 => 1.01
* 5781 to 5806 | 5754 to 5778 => 0.99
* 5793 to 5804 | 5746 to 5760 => 1.02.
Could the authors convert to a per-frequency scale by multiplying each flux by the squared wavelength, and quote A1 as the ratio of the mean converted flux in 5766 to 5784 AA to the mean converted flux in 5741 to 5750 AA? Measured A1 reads 0.96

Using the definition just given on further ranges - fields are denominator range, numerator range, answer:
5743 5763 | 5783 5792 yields 1.00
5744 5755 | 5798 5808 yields 1.02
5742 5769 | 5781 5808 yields 0.99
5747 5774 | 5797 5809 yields 1.00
